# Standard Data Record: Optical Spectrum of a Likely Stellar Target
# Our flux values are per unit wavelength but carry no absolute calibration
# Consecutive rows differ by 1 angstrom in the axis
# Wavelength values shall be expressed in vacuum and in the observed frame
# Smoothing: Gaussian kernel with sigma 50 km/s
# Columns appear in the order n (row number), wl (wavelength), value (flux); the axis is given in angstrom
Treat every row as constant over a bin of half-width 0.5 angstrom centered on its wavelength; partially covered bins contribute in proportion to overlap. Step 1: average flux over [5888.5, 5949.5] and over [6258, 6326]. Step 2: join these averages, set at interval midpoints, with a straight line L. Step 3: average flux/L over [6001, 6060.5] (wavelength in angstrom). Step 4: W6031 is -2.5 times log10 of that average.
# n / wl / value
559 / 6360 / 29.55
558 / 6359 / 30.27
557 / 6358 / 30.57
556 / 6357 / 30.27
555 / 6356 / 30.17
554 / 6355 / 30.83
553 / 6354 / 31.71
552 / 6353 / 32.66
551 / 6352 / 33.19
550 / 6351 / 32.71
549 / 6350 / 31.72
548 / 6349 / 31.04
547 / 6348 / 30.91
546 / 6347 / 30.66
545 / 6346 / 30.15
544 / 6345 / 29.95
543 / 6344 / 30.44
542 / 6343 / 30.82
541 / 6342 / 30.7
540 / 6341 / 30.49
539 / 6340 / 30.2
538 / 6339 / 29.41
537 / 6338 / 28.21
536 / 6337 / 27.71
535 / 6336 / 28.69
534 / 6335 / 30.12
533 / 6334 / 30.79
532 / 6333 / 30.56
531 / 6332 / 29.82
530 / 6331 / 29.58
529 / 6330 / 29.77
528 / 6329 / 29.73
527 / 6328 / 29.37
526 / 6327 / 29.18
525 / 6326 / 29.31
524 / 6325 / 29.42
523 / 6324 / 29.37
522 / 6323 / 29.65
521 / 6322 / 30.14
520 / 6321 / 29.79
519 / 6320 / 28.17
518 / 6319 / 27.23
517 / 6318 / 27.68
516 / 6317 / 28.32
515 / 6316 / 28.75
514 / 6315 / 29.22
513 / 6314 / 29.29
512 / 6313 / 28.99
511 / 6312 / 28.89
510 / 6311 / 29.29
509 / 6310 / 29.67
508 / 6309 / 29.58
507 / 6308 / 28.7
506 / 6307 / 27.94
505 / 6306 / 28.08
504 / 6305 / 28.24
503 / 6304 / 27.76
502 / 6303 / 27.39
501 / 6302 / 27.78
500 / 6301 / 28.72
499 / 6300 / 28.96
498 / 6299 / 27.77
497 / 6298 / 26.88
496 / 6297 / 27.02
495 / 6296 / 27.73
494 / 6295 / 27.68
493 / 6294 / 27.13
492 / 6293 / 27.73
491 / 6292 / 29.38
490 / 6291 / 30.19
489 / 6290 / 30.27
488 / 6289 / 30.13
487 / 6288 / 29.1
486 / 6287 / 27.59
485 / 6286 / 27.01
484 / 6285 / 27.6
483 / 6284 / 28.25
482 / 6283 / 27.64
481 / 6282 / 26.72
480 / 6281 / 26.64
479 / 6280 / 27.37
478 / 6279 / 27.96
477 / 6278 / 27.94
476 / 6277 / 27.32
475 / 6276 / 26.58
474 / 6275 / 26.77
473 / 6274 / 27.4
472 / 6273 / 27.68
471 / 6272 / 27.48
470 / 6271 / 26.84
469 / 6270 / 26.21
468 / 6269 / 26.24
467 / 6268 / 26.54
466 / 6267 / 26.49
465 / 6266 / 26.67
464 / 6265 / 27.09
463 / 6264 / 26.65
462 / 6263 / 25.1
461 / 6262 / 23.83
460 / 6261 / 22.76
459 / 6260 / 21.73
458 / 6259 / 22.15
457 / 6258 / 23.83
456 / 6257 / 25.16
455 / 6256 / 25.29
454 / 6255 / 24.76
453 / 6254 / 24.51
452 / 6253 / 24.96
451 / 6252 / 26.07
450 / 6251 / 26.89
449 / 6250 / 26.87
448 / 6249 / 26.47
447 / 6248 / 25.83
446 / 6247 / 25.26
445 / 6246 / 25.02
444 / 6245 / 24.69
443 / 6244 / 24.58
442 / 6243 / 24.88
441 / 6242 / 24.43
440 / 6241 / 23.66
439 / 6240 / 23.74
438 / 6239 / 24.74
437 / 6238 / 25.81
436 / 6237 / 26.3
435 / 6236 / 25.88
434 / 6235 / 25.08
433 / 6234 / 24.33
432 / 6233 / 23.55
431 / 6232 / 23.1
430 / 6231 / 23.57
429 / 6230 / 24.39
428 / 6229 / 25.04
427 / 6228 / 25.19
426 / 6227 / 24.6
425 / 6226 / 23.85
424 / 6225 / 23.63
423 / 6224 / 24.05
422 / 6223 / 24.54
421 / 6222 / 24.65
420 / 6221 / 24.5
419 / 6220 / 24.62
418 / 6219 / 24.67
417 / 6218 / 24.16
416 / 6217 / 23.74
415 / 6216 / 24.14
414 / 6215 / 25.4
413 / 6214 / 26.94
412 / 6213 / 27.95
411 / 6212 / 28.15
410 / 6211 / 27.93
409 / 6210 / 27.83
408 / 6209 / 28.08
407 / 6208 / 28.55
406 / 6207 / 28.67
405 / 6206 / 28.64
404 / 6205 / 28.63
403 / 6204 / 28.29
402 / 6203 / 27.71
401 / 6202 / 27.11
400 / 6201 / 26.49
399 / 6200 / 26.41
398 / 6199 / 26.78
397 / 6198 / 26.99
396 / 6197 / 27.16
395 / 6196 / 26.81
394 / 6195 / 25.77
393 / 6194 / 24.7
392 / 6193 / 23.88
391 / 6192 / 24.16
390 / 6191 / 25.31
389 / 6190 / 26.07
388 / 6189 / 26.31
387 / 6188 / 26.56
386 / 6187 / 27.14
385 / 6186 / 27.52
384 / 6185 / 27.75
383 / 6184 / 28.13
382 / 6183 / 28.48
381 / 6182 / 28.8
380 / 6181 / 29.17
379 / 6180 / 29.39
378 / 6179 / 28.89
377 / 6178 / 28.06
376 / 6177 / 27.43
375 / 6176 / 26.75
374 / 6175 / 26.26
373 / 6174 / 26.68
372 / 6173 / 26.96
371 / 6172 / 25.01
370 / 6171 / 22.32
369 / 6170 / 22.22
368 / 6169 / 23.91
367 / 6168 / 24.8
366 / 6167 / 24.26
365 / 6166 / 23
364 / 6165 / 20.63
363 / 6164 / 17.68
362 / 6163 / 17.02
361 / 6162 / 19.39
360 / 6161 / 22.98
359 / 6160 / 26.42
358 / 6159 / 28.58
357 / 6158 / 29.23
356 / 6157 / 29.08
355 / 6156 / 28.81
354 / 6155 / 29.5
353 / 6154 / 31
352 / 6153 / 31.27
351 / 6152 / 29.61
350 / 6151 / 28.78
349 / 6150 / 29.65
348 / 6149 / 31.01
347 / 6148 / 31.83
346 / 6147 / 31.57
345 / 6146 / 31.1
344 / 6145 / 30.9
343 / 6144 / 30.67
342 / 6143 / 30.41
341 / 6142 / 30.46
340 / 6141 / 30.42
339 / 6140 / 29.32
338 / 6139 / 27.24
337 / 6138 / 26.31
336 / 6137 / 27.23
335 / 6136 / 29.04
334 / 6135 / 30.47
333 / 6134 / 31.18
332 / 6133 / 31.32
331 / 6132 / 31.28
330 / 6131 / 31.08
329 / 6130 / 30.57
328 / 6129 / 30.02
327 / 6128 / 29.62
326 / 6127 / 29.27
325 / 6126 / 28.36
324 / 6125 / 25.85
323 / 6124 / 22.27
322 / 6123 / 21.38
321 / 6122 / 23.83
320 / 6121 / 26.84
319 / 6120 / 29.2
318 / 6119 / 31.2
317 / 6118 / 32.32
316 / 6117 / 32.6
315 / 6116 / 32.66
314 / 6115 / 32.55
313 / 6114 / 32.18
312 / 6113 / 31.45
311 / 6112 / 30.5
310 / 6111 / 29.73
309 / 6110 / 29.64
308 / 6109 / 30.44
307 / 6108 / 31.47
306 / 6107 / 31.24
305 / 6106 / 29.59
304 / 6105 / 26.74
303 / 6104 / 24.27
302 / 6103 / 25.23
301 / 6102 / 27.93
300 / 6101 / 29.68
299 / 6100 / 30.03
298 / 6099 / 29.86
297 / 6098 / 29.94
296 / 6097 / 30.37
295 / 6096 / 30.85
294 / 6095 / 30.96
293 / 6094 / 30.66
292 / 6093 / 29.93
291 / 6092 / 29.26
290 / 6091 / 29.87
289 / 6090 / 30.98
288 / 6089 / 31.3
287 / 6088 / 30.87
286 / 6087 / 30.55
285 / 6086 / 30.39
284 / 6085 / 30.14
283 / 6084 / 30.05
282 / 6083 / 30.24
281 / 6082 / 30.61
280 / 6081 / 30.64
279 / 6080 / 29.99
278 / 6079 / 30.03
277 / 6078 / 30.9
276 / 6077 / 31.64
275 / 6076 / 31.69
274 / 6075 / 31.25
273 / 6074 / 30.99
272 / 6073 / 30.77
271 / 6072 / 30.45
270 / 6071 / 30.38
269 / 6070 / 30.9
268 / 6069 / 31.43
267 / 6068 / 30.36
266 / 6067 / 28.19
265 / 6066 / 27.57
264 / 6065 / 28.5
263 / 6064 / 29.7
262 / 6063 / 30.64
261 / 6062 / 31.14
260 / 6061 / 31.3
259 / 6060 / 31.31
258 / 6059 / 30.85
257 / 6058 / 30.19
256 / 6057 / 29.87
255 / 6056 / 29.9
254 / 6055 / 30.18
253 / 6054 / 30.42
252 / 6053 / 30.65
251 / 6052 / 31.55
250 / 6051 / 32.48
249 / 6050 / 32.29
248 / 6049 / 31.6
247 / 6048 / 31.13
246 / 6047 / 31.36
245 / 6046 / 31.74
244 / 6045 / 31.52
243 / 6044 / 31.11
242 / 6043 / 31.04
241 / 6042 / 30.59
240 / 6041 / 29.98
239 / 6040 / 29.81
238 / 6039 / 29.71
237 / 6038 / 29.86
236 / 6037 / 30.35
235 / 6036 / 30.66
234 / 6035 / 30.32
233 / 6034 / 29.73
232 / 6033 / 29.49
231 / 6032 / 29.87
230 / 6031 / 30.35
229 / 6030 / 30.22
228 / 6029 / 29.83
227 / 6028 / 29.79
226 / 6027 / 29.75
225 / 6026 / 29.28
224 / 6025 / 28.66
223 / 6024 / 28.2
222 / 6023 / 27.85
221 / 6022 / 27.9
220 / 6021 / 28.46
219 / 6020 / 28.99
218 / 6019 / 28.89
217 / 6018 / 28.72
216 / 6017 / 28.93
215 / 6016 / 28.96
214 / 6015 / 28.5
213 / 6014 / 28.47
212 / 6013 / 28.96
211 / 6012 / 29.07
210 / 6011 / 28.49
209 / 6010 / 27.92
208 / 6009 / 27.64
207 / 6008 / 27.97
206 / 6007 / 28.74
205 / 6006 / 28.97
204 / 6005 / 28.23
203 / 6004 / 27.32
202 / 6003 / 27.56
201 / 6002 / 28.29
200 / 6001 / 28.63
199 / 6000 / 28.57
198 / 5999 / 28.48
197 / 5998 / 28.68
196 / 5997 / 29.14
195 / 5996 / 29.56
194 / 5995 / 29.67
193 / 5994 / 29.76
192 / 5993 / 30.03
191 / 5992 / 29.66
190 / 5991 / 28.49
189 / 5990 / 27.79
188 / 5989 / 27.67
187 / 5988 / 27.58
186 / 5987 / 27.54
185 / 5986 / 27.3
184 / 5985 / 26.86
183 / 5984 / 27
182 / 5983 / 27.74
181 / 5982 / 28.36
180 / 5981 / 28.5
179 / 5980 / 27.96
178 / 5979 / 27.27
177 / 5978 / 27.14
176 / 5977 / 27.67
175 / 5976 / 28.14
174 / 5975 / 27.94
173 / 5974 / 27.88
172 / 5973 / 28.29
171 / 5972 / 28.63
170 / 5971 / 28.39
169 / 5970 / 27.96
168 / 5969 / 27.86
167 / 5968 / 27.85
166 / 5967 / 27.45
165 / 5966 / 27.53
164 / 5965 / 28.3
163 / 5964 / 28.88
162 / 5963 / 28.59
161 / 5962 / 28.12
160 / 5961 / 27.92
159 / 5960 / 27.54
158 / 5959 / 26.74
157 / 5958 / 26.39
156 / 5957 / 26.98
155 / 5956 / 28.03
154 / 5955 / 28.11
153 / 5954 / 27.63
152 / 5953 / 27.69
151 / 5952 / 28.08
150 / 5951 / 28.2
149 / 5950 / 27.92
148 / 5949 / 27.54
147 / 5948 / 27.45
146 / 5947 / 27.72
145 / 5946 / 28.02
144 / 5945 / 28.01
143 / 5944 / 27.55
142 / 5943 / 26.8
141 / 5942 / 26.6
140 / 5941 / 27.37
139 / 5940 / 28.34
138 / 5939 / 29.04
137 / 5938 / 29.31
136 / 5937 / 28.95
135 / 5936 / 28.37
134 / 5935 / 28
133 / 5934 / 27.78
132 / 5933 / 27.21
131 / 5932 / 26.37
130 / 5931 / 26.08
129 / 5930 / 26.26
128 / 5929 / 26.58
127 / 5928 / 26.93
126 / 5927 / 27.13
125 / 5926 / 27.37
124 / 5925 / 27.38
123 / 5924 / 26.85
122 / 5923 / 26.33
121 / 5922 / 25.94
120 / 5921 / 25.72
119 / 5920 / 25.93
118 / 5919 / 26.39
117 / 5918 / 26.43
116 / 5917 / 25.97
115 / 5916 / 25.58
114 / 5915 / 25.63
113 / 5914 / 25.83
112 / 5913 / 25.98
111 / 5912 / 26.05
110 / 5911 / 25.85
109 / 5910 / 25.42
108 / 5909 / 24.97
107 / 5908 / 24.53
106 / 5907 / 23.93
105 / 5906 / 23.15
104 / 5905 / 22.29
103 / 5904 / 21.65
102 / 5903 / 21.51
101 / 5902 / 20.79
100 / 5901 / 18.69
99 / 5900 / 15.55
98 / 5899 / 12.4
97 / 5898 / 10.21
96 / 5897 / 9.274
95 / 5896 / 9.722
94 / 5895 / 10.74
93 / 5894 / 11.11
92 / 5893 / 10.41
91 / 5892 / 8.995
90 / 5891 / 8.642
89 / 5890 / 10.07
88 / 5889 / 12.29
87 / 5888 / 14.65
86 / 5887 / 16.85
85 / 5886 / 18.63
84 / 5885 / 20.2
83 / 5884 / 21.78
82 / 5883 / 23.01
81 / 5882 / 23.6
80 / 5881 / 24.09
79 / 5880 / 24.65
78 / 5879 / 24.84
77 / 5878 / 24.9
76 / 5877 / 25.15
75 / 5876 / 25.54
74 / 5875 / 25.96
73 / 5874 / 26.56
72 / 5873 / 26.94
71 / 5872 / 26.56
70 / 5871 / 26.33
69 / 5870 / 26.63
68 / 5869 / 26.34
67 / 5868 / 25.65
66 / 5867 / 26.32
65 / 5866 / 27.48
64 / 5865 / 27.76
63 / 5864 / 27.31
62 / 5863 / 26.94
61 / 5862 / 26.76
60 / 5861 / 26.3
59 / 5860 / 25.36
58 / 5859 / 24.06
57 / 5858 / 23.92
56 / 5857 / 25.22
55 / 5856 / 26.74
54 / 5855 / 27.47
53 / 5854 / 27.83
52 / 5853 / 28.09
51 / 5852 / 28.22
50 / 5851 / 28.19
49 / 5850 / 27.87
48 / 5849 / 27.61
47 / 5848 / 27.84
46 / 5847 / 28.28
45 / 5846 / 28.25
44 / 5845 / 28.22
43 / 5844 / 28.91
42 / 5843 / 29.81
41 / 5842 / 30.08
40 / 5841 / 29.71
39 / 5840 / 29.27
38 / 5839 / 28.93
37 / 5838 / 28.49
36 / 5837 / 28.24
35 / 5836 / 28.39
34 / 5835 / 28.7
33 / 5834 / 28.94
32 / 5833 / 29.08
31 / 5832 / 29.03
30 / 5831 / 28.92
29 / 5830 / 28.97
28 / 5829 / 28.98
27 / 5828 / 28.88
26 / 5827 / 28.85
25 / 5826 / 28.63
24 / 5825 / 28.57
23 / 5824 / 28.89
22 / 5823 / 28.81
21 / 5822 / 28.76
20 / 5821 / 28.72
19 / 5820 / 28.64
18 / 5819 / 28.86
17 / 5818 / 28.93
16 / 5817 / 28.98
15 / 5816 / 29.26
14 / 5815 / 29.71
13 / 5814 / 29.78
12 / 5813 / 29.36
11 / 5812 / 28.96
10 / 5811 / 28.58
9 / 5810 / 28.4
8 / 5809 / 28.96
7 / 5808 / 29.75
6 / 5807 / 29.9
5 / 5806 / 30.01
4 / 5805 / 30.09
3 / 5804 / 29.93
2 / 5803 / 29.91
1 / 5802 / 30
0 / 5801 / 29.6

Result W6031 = -0.21 mag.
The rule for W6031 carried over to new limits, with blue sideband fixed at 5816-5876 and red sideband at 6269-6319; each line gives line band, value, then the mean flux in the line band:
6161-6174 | 0.24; 22.5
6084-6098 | -0.09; 30.4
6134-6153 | -0.07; 29.9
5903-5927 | 0.10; 25.4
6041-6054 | -0.12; 31.3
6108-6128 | -0.04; 29.1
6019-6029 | -0.03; 28.8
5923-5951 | 0.01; 27.5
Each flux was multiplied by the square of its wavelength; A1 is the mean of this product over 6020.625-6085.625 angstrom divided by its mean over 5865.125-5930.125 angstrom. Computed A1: 1.44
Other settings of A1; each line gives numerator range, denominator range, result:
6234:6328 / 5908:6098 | 1.03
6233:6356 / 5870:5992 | 1.26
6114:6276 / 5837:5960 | 1.19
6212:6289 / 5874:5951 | 1.24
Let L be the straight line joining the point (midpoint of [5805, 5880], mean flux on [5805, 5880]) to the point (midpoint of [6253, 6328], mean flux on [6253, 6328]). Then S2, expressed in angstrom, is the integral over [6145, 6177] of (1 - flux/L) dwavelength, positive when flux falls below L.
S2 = 1.4 angstrom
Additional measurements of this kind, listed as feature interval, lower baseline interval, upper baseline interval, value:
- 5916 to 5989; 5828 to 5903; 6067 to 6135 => -4.27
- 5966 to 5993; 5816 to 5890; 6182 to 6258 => -1.69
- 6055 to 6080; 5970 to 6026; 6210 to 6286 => -2.58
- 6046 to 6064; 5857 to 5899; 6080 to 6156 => -2.34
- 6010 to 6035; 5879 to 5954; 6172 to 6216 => -4.45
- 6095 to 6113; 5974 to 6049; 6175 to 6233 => -1.08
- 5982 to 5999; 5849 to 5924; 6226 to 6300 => -3.43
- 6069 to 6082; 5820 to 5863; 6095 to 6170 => -1.11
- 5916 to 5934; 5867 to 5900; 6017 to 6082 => -3.75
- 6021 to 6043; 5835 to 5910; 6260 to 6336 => -4.04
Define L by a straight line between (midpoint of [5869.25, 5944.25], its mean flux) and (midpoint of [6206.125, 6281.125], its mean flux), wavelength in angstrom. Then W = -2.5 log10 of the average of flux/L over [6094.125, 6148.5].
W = -0.20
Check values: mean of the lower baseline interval 22.9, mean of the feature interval 29.5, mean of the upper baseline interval 25.6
